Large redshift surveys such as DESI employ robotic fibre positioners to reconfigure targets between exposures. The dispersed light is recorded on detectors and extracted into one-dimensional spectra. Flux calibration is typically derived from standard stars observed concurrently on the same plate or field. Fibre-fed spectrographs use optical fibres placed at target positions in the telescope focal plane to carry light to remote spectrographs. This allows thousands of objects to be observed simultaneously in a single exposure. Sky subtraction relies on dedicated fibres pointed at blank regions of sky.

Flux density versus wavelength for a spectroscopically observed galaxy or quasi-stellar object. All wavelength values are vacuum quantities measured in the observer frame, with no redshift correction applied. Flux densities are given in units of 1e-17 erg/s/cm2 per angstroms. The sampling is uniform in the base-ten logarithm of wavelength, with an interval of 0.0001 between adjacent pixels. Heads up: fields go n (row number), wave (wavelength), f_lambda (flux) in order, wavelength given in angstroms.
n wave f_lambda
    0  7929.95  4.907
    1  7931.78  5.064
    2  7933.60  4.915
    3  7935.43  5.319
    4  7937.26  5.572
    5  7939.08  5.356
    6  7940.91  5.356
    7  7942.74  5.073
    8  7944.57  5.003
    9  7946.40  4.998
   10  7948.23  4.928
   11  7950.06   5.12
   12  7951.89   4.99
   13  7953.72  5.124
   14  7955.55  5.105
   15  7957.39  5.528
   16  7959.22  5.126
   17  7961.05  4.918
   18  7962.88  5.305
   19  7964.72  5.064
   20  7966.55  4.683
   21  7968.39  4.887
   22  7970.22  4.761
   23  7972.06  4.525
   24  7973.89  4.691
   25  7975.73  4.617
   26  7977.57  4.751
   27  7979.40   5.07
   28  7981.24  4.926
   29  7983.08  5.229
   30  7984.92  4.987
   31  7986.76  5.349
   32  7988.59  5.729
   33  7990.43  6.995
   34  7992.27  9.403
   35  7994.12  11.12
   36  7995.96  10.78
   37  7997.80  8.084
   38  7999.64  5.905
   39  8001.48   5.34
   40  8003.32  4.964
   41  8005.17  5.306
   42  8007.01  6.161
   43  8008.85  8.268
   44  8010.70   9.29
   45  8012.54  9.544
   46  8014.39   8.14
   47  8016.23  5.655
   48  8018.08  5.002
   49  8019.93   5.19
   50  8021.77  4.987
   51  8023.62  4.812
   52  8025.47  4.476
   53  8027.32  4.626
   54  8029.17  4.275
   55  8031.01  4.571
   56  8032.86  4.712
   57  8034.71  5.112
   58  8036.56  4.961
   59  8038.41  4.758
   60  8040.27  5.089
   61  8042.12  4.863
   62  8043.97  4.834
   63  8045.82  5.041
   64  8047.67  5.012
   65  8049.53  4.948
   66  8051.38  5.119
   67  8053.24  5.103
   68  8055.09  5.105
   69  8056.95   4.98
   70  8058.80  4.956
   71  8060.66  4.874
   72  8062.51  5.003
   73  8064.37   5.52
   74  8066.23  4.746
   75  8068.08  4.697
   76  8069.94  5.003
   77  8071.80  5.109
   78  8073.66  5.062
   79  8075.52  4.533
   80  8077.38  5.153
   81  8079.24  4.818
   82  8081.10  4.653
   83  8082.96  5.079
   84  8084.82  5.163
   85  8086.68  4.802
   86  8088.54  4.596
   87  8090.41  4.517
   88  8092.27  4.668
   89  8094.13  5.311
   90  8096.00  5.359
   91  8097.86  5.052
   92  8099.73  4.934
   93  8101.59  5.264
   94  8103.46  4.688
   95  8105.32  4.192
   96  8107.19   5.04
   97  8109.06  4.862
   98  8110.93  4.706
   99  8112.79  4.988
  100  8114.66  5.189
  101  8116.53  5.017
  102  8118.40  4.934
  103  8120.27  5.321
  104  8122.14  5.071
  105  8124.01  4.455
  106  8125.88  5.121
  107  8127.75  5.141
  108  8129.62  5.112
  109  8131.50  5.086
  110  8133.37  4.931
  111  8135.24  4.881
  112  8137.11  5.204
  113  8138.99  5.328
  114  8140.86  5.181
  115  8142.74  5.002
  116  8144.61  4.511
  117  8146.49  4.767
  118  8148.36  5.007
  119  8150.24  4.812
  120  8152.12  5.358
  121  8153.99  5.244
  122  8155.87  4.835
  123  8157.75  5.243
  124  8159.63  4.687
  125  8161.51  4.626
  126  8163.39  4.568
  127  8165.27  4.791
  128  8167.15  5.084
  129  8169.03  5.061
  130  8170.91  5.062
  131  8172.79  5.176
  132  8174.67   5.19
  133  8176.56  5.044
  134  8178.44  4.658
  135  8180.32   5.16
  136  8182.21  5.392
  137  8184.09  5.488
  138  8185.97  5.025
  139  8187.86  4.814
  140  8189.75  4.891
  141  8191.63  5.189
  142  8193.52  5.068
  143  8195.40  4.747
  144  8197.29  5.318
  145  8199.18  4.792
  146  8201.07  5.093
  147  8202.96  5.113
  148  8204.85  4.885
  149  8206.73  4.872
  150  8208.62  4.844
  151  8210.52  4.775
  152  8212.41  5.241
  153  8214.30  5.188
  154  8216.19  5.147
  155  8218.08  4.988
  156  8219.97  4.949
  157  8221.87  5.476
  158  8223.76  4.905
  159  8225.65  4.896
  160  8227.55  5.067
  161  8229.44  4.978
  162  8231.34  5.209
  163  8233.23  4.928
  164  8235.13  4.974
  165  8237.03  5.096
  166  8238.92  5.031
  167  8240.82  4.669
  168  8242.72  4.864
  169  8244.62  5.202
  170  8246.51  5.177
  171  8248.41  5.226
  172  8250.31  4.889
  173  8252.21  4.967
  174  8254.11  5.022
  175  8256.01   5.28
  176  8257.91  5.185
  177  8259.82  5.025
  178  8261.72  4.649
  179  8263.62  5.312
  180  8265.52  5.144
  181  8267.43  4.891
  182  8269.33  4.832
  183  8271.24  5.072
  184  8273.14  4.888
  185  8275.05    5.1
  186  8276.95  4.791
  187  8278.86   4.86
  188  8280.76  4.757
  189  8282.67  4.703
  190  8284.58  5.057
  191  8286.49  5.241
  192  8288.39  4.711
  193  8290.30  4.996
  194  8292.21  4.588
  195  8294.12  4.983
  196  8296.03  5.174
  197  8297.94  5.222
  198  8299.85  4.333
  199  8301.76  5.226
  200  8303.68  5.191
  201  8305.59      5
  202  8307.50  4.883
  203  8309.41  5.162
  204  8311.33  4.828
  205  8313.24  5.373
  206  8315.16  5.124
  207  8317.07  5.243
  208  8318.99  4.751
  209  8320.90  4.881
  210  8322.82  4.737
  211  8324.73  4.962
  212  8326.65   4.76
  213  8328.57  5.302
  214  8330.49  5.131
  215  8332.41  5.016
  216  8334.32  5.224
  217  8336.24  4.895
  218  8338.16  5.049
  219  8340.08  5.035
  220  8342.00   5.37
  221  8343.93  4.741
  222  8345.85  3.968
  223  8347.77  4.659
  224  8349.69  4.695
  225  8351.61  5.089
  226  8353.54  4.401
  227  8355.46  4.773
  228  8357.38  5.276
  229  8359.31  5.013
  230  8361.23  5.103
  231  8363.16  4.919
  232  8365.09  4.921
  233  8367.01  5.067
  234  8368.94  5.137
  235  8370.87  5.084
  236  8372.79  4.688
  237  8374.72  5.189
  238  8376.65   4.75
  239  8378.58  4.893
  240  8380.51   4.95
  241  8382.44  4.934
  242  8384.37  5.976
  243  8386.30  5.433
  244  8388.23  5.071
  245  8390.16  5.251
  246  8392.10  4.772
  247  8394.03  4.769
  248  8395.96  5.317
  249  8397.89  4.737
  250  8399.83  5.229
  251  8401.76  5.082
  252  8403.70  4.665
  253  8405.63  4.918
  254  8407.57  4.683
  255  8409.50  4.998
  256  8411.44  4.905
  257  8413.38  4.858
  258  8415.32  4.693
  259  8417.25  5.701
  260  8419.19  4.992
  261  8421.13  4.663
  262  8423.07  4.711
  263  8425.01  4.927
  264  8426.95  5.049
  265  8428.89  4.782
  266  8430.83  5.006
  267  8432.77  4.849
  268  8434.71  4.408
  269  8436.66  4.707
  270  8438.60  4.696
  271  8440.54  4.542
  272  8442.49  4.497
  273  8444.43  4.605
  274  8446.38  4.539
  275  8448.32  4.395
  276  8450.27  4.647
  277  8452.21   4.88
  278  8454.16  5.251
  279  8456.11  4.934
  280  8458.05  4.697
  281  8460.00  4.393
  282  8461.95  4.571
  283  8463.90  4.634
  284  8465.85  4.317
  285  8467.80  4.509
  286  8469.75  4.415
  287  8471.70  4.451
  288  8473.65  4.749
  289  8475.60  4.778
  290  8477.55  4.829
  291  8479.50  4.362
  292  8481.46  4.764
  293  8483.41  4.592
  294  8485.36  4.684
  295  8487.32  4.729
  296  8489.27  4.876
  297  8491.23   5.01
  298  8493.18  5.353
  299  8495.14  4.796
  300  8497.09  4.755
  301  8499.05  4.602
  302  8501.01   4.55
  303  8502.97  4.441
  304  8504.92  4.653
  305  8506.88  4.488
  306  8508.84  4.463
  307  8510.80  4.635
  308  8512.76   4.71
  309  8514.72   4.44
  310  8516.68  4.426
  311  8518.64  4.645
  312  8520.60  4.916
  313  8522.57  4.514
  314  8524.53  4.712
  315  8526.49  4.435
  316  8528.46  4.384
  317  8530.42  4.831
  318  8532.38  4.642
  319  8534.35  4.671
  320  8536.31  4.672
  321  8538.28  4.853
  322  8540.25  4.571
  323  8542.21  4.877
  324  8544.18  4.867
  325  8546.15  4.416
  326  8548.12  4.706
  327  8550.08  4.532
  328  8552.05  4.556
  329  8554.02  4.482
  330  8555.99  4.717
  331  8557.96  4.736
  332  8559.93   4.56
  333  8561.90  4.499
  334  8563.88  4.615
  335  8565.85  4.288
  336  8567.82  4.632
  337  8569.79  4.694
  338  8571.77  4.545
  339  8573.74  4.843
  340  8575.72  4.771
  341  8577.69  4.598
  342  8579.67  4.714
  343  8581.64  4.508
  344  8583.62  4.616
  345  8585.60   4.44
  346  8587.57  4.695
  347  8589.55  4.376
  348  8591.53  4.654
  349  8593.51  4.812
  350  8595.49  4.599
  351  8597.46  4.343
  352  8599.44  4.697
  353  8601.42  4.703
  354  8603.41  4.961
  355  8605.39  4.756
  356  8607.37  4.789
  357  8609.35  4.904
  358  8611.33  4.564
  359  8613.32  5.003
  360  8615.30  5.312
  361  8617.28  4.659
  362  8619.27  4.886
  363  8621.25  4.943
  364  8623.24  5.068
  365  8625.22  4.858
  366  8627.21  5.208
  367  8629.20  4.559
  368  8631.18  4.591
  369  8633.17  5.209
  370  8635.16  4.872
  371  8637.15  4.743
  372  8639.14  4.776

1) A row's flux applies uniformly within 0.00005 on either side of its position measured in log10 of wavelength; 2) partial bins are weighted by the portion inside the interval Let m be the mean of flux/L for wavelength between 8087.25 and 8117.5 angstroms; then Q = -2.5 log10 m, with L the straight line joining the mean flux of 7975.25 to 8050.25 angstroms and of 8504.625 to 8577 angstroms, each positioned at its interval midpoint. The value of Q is 0.17 mag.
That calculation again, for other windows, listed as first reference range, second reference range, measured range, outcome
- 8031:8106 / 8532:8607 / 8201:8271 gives -0.042 mag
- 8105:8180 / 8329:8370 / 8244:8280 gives -0.017 mag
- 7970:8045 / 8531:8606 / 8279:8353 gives 0.057 mag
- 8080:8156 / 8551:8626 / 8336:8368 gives -0.011 mag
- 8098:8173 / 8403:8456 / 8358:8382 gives -0.032 mag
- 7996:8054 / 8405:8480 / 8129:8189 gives 0.079 mag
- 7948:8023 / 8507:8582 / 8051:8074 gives 0.159 mag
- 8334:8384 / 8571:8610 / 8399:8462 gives 0.009 mag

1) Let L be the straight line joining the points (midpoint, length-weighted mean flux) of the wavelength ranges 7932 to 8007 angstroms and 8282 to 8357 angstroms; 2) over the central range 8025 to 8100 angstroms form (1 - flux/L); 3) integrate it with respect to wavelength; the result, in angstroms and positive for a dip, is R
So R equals 7.3 angstroms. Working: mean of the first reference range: 5.63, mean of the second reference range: 4.94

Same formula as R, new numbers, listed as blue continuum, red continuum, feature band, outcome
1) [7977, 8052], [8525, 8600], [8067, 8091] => 3.8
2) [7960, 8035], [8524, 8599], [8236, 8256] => 1.2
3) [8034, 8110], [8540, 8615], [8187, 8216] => -0.8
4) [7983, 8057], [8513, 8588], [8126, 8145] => 2.1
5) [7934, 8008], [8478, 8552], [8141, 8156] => 1.0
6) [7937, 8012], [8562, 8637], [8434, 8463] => 2.0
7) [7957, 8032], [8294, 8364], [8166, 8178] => 0.7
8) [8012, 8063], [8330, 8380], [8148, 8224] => 0.5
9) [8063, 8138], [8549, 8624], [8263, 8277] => -0.4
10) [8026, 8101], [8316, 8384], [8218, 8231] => -0.3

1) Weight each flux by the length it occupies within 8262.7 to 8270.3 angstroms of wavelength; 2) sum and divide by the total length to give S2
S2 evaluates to 5.04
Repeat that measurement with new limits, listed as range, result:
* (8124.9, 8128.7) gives 5.13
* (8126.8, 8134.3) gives 5.07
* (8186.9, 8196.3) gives 4.94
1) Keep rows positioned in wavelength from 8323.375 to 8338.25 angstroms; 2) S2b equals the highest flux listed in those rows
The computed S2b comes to 5.302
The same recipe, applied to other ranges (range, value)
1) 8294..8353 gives 5.373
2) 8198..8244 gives 5.476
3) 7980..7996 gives 11.12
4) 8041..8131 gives 5.52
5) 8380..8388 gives 5.976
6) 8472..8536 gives 5.353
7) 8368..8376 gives 5.189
